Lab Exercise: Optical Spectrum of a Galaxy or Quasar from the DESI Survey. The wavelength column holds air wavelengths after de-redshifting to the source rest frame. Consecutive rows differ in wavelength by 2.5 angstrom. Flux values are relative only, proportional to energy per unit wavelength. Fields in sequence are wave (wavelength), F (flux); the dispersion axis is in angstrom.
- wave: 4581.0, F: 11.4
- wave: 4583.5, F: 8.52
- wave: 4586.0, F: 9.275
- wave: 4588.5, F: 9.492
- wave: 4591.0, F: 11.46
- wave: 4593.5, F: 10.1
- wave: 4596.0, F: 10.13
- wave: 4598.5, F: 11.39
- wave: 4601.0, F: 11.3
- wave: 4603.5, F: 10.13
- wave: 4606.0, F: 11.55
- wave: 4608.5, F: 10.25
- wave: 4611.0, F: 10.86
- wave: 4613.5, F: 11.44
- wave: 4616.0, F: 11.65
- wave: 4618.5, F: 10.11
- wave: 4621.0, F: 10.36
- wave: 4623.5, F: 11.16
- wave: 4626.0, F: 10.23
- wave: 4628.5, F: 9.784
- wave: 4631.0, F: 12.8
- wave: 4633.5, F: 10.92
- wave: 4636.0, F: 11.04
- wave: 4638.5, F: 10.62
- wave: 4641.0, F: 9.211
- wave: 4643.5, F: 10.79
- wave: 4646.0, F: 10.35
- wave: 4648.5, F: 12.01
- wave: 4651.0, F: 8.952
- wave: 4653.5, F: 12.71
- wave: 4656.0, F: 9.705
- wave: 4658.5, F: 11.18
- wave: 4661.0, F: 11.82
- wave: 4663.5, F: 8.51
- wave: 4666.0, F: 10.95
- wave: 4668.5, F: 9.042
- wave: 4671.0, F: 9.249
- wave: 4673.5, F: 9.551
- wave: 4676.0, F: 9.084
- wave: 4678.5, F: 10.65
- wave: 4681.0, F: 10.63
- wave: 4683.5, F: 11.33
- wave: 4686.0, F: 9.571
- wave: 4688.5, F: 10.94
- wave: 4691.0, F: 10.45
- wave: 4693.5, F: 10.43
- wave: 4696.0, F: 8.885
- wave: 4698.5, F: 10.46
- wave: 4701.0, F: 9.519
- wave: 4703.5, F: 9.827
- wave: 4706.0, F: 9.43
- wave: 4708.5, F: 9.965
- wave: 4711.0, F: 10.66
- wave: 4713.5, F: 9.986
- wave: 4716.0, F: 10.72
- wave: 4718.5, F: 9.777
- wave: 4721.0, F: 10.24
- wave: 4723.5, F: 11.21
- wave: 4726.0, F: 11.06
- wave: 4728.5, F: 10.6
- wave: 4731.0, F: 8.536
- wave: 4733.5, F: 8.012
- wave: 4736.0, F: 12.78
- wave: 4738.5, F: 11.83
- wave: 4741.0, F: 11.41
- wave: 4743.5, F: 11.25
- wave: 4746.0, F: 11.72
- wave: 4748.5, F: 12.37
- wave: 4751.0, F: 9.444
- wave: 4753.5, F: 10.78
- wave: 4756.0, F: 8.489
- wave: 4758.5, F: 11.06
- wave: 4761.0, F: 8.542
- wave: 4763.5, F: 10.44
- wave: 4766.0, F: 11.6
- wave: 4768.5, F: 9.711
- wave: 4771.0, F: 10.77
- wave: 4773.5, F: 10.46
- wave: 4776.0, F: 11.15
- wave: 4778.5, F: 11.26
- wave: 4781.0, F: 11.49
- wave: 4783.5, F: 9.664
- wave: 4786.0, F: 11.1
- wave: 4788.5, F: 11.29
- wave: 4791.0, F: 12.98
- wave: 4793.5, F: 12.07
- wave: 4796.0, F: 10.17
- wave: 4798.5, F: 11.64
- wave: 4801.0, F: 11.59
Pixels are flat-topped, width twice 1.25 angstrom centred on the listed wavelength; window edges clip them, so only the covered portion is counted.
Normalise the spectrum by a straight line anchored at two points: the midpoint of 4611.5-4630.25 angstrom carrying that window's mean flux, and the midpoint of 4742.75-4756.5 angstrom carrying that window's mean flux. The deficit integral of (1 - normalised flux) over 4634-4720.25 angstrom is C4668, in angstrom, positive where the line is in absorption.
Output 4.1 angstrom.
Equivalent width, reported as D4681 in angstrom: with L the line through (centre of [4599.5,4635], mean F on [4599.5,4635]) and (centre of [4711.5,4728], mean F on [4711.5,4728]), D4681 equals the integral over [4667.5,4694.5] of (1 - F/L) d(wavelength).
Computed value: 1.4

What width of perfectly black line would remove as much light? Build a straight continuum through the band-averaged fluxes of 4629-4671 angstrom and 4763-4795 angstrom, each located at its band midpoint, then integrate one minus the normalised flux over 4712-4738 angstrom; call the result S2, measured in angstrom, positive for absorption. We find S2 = 1.3 angstrom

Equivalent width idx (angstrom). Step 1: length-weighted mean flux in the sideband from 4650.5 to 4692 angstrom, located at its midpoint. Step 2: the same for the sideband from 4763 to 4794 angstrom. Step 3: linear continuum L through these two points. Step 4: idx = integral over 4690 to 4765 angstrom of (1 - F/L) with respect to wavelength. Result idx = 2.5 angstrom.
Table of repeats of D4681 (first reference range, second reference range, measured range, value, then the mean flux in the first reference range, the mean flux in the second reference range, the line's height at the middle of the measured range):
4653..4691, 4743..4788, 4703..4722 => 0.6 angstrom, 10.3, 10.6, 10.4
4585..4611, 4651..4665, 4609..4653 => -0.7 angstrom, 10.5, 10.6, 10.6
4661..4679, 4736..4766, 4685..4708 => 0.2 angstrom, 9.69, 10.8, 10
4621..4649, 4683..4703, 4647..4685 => 0.3 angstrom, 10.8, 10.1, 10.4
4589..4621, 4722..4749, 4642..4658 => 0.2 angstrom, 10.8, 10.9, 10.9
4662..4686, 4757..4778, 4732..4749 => -1.6 angstrom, 9.89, 10.5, 10.3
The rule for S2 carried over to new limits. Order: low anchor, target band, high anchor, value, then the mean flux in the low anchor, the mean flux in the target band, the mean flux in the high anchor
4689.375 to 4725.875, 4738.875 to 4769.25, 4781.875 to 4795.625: 0.6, 10.1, 10.6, 11.3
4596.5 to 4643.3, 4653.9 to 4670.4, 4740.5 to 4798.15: 0.8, 10.8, 10.3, 10.8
